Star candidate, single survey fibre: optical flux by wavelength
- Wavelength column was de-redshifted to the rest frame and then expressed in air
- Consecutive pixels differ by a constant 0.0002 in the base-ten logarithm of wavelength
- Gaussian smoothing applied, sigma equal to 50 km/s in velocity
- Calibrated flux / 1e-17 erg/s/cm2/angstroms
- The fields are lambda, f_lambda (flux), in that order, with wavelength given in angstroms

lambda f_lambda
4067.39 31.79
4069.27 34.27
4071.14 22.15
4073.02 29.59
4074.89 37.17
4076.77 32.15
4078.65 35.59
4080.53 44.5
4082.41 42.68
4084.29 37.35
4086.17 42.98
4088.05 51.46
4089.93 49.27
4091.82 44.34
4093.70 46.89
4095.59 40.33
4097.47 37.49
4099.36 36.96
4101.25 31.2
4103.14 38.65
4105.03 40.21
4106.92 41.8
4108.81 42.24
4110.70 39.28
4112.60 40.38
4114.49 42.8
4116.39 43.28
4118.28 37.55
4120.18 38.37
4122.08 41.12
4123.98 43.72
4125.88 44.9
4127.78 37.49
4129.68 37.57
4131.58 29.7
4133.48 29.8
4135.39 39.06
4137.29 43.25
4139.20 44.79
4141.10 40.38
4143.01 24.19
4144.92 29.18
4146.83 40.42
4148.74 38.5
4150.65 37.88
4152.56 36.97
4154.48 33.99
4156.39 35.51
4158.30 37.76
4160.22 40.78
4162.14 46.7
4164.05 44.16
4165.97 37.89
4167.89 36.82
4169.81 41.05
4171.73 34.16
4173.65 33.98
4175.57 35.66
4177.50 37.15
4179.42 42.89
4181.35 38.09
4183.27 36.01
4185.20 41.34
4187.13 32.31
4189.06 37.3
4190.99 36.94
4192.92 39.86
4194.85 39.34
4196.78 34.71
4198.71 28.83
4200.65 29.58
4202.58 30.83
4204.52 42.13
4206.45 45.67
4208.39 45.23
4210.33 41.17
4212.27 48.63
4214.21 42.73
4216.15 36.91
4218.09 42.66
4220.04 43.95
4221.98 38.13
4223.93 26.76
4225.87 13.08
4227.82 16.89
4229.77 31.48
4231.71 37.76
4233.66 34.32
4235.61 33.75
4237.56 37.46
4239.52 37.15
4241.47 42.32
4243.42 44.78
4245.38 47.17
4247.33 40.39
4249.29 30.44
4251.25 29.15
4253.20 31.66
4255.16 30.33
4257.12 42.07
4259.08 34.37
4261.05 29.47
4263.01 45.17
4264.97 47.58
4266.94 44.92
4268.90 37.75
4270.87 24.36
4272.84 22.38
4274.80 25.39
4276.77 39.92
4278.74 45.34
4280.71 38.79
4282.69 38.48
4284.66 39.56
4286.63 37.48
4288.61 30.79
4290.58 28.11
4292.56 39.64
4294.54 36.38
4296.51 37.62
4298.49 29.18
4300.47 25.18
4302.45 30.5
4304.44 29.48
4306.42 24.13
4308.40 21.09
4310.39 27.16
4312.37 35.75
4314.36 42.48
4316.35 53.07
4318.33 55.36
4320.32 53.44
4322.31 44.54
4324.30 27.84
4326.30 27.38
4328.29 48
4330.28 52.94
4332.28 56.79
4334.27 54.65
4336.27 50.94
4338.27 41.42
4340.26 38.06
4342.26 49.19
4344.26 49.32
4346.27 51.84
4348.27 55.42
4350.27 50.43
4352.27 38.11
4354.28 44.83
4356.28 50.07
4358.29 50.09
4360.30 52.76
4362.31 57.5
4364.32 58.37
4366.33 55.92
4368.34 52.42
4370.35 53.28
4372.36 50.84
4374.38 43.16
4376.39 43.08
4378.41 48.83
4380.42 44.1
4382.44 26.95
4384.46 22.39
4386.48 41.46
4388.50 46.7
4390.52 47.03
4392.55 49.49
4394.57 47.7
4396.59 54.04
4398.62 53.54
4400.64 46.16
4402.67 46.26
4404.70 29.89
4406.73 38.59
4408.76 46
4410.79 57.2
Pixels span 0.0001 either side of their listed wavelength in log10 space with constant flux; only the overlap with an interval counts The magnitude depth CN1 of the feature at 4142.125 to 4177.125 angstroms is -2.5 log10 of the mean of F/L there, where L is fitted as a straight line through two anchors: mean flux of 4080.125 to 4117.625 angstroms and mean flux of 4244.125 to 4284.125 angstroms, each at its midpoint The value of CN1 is 0.076 mag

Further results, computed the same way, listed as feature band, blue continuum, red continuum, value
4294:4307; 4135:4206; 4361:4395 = 0.38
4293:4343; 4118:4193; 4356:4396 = 0.13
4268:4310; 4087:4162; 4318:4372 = 0.39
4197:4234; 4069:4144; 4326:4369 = 0.22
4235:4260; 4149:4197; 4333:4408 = 0.12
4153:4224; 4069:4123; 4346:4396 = 0.10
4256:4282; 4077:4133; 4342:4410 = 0.21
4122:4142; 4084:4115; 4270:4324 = 0.03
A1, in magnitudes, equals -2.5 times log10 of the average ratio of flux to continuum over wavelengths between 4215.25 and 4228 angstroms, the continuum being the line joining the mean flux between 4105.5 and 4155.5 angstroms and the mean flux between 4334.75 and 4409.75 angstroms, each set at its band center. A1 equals 0.28 mag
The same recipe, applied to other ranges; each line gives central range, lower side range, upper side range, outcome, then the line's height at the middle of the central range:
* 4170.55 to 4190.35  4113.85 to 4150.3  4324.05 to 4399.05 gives 0.09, 40.1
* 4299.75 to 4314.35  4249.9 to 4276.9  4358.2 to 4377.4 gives 0.41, 41.7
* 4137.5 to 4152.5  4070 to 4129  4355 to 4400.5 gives 0.12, 41.1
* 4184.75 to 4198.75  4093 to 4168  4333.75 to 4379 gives 0.14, 41.7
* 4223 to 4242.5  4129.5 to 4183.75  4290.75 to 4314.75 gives 0.10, 34.1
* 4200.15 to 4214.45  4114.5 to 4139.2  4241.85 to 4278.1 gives -0.10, 37.4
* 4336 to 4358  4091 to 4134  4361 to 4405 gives -0.04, 45.7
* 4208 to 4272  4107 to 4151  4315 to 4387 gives 0.17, 42.8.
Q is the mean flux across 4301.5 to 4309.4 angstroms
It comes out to 26.3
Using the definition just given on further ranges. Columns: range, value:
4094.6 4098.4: 39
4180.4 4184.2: 37.1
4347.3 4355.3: 47.2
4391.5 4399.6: 51.1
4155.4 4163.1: 40.2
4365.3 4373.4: 53.1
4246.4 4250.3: 35.2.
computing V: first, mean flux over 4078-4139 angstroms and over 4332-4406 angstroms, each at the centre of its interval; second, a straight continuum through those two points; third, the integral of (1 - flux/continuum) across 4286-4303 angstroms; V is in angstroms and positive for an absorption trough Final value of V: 4.7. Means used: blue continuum 40.5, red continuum 47.2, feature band 32.7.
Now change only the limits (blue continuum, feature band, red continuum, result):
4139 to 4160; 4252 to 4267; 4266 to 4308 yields -1.64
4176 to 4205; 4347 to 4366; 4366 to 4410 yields -3.31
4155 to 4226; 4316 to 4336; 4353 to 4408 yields -1.51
